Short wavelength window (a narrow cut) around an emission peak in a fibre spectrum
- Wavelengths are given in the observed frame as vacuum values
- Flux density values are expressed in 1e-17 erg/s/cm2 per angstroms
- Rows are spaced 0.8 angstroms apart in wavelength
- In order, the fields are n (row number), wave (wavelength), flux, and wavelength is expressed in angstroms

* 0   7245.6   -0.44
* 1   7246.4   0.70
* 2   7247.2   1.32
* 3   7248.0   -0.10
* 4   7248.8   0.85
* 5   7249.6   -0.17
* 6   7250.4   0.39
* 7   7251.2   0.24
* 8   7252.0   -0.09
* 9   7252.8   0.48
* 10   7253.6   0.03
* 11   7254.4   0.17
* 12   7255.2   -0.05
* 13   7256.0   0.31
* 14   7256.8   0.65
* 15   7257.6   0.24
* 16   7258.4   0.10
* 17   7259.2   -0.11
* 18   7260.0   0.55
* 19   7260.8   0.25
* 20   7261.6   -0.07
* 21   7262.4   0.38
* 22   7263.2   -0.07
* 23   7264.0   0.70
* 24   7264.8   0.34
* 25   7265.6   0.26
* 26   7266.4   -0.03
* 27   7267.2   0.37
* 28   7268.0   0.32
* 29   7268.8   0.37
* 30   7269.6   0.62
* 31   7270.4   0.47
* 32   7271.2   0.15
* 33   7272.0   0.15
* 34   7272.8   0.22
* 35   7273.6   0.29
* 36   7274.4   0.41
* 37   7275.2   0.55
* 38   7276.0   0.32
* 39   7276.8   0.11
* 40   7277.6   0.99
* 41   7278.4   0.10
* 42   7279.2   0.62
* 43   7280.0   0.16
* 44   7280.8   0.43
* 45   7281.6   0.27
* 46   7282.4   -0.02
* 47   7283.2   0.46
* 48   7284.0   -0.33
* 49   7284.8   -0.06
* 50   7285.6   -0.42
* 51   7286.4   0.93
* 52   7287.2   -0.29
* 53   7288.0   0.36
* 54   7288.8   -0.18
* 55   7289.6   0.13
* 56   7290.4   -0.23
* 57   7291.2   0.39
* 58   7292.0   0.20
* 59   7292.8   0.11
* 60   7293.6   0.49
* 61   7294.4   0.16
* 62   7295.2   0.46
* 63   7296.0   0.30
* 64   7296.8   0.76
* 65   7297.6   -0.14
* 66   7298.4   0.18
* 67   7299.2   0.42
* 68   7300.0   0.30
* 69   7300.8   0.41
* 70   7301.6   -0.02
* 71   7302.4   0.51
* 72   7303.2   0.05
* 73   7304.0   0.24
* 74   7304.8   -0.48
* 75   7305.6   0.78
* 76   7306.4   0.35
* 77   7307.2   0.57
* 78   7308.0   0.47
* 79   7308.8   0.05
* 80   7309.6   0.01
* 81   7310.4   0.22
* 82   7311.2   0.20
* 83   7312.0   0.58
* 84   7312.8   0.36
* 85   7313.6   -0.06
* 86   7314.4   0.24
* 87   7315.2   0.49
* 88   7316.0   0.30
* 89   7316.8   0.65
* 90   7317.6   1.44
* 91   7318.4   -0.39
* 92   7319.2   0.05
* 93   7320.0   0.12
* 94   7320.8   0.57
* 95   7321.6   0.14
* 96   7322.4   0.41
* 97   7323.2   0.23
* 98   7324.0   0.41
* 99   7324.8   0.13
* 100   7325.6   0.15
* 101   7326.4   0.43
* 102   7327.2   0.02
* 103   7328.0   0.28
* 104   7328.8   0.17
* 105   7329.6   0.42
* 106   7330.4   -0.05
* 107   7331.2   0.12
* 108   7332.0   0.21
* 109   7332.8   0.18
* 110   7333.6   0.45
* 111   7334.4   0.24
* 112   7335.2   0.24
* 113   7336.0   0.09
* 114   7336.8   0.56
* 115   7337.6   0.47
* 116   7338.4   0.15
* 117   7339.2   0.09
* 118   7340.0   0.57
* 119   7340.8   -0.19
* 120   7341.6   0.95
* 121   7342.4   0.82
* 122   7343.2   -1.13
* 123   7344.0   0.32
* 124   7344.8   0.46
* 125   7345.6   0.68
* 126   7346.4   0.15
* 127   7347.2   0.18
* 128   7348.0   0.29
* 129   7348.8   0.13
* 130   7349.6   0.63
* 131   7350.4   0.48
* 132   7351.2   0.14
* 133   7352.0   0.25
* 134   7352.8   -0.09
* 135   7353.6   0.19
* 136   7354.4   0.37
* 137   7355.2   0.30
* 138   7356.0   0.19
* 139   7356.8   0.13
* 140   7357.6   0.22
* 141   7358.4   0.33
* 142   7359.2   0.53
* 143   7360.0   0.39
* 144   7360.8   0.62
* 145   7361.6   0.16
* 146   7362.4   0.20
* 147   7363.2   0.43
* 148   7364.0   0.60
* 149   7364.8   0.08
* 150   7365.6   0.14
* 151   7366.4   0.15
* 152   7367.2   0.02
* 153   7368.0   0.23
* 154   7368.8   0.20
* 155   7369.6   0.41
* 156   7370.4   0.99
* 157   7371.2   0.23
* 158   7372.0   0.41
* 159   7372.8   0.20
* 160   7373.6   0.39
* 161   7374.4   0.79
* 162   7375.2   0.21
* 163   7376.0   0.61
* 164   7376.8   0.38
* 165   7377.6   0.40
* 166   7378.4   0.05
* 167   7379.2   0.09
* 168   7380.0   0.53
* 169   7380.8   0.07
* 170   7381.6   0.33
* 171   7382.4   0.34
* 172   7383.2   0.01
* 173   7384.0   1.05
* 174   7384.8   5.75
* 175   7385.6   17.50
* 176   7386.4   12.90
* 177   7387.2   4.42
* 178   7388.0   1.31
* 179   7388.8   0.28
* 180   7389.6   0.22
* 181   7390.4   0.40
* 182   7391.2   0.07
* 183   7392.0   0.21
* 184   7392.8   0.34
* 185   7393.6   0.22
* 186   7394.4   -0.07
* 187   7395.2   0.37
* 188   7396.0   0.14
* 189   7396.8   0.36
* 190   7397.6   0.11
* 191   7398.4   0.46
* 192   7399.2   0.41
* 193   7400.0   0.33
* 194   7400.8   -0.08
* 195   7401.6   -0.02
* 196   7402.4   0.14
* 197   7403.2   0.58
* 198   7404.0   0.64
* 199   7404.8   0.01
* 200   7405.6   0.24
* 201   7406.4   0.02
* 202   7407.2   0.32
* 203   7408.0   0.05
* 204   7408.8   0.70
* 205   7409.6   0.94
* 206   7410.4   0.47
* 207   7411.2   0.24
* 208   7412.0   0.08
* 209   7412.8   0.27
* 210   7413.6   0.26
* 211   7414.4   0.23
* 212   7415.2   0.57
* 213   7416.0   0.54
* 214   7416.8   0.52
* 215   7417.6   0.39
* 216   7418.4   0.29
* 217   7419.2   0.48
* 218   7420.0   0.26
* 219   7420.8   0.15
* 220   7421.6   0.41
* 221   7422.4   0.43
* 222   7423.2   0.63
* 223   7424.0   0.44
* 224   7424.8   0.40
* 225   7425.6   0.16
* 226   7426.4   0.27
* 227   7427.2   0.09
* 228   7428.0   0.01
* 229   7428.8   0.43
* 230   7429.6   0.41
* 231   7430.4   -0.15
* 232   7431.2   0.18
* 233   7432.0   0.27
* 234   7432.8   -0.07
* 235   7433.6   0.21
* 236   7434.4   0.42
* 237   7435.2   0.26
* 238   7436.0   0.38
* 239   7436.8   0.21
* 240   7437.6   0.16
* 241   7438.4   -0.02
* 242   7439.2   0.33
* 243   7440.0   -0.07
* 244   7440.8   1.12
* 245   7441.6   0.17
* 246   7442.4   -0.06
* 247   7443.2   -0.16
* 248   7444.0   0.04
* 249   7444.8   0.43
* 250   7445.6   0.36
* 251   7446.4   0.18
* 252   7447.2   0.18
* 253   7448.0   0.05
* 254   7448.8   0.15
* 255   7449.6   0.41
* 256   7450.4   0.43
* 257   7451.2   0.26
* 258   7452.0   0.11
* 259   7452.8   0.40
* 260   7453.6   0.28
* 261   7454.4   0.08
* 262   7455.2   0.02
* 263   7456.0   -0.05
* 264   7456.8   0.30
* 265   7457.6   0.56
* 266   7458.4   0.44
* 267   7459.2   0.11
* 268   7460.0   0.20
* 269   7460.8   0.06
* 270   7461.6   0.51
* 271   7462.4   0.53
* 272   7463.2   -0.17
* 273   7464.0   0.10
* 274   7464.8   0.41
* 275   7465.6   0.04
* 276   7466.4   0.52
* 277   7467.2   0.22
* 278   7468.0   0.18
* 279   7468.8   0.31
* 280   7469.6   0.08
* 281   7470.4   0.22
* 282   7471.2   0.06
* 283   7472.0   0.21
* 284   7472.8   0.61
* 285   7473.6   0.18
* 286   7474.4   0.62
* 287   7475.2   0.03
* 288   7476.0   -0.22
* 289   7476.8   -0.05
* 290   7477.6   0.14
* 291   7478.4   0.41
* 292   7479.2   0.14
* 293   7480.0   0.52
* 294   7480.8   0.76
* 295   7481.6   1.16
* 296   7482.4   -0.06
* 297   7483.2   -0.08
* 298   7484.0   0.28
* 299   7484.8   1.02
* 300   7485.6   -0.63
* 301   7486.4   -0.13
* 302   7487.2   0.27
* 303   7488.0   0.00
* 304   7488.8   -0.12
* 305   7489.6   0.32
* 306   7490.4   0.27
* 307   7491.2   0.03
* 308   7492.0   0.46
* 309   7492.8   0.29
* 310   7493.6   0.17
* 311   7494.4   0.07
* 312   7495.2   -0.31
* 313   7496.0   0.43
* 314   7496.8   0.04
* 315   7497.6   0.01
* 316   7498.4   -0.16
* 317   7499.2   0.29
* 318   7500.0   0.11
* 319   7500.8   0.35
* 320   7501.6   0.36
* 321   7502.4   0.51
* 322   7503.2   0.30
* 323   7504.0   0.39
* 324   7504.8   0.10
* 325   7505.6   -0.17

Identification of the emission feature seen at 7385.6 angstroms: Halpha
